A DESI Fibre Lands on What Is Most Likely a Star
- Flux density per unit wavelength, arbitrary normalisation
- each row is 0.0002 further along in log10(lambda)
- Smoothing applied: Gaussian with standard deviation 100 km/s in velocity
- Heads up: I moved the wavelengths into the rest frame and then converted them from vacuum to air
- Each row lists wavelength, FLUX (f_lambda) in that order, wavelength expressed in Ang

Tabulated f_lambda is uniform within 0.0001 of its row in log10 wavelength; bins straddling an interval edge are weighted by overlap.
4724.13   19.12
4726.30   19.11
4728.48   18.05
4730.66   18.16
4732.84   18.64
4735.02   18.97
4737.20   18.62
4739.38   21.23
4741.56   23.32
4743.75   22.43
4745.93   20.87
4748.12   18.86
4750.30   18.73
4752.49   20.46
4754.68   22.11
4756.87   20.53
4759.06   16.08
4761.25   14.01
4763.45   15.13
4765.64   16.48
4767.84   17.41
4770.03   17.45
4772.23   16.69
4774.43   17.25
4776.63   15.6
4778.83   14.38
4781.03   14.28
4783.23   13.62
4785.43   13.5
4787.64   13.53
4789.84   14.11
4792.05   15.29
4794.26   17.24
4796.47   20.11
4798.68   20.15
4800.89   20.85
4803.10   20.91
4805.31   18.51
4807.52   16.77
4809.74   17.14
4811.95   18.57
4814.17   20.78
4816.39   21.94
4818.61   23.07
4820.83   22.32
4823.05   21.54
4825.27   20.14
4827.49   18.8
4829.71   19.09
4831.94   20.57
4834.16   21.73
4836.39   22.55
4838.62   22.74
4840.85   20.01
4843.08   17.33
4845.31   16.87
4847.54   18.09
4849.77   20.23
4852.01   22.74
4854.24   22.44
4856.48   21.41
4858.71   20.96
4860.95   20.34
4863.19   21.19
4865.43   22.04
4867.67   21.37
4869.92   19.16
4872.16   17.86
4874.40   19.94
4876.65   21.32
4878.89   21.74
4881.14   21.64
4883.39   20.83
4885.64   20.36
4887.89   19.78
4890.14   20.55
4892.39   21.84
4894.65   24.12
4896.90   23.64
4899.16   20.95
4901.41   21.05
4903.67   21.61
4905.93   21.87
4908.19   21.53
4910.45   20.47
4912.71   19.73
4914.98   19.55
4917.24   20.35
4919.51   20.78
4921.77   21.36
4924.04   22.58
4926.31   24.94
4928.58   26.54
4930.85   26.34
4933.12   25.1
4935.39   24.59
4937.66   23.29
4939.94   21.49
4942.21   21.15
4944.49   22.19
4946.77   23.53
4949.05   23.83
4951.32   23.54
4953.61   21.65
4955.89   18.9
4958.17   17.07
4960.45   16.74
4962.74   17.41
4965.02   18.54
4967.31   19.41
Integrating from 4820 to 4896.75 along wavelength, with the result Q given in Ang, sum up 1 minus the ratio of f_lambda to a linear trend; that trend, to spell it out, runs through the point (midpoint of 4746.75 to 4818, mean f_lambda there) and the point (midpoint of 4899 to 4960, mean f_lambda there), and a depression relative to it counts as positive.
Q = -3.5 Ang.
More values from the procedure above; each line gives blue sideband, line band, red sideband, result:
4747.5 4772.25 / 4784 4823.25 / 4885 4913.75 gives 0.9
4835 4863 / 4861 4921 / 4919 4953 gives 2.6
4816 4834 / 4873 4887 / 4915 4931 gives 0.7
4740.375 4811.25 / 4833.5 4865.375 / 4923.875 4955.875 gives -0.6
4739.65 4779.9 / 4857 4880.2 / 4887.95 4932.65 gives 0.4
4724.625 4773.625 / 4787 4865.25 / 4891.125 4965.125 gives 1.2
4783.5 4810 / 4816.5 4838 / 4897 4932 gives -3.1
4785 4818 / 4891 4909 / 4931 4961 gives -1.1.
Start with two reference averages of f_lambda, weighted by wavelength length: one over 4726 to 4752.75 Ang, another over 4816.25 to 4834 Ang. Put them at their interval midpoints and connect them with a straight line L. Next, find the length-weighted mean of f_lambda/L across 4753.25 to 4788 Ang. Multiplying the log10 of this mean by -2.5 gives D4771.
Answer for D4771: 0.24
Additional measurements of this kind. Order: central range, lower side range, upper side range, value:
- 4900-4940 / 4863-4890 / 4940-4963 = -0.09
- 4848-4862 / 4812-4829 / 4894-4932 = 0.01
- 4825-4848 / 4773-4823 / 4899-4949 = -0.04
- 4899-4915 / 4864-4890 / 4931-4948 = 0.05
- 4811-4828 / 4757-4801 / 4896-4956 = -0.18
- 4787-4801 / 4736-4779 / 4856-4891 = 0.12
